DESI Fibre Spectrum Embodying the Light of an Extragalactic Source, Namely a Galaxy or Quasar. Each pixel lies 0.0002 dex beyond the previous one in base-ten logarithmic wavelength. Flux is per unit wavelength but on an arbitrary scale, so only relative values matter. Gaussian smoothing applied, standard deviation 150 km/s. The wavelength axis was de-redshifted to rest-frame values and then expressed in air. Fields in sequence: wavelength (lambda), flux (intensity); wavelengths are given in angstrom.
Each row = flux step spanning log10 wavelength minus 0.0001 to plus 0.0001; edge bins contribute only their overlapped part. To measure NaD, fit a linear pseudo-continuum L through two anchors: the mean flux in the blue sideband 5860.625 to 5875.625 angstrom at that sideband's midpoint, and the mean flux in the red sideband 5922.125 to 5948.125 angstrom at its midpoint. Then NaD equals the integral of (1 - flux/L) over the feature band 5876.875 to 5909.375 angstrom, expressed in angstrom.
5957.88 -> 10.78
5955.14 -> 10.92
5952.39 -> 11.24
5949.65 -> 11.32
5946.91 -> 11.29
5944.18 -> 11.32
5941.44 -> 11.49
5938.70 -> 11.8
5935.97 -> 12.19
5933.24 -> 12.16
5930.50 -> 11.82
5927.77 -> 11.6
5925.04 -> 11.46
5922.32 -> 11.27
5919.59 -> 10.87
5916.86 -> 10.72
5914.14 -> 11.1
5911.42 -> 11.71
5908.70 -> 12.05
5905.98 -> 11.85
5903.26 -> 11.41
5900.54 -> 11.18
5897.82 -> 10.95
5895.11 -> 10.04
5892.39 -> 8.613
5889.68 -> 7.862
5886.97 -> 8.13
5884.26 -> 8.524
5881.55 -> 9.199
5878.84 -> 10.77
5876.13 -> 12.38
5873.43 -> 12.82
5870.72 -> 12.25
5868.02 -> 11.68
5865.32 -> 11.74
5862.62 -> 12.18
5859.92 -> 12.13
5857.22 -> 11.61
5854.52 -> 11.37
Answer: 5.19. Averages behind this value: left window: 12.2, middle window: 10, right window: 11.7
